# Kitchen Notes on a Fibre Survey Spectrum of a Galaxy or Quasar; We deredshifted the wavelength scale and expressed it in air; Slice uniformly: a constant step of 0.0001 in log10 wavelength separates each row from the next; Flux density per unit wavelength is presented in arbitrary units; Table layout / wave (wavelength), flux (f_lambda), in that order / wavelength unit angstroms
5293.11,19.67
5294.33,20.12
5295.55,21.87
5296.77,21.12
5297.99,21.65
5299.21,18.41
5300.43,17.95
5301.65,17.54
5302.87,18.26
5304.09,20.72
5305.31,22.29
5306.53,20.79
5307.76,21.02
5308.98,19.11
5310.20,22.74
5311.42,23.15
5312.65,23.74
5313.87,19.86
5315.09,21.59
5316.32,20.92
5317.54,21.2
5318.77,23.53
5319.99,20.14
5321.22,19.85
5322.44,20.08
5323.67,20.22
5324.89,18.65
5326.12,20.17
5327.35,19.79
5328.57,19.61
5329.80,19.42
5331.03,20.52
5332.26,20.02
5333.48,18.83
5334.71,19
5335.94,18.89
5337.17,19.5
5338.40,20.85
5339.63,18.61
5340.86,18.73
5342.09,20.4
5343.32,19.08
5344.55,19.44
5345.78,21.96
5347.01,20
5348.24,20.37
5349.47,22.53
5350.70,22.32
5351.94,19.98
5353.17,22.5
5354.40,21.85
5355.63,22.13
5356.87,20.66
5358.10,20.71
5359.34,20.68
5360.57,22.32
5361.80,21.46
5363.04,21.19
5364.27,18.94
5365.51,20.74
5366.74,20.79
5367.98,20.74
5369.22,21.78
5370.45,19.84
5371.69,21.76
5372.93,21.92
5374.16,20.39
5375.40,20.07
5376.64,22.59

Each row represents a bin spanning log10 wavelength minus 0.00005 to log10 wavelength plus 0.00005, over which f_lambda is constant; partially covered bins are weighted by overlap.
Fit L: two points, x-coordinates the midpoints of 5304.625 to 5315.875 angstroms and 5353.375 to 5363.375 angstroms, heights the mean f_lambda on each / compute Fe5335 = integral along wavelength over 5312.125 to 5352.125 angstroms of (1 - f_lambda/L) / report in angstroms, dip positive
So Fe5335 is 2.3 angstroms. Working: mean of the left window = 21.6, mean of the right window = 21.4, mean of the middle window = 20.3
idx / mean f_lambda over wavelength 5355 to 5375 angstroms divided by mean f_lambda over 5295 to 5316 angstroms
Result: 1.01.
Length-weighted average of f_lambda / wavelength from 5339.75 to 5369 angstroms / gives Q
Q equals 20.8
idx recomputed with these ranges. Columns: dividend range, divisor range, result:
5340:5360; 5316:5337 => 1.04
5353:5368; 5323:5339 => 1.07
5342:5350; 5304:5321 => 0.96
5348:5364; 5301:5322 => 1.02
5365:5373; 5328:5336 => 1.08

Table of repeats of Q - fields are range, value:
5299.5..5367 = 20.5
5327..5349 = 19.7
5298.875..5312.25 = 20.3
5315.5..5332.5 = 20.3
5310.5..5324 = 21.3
